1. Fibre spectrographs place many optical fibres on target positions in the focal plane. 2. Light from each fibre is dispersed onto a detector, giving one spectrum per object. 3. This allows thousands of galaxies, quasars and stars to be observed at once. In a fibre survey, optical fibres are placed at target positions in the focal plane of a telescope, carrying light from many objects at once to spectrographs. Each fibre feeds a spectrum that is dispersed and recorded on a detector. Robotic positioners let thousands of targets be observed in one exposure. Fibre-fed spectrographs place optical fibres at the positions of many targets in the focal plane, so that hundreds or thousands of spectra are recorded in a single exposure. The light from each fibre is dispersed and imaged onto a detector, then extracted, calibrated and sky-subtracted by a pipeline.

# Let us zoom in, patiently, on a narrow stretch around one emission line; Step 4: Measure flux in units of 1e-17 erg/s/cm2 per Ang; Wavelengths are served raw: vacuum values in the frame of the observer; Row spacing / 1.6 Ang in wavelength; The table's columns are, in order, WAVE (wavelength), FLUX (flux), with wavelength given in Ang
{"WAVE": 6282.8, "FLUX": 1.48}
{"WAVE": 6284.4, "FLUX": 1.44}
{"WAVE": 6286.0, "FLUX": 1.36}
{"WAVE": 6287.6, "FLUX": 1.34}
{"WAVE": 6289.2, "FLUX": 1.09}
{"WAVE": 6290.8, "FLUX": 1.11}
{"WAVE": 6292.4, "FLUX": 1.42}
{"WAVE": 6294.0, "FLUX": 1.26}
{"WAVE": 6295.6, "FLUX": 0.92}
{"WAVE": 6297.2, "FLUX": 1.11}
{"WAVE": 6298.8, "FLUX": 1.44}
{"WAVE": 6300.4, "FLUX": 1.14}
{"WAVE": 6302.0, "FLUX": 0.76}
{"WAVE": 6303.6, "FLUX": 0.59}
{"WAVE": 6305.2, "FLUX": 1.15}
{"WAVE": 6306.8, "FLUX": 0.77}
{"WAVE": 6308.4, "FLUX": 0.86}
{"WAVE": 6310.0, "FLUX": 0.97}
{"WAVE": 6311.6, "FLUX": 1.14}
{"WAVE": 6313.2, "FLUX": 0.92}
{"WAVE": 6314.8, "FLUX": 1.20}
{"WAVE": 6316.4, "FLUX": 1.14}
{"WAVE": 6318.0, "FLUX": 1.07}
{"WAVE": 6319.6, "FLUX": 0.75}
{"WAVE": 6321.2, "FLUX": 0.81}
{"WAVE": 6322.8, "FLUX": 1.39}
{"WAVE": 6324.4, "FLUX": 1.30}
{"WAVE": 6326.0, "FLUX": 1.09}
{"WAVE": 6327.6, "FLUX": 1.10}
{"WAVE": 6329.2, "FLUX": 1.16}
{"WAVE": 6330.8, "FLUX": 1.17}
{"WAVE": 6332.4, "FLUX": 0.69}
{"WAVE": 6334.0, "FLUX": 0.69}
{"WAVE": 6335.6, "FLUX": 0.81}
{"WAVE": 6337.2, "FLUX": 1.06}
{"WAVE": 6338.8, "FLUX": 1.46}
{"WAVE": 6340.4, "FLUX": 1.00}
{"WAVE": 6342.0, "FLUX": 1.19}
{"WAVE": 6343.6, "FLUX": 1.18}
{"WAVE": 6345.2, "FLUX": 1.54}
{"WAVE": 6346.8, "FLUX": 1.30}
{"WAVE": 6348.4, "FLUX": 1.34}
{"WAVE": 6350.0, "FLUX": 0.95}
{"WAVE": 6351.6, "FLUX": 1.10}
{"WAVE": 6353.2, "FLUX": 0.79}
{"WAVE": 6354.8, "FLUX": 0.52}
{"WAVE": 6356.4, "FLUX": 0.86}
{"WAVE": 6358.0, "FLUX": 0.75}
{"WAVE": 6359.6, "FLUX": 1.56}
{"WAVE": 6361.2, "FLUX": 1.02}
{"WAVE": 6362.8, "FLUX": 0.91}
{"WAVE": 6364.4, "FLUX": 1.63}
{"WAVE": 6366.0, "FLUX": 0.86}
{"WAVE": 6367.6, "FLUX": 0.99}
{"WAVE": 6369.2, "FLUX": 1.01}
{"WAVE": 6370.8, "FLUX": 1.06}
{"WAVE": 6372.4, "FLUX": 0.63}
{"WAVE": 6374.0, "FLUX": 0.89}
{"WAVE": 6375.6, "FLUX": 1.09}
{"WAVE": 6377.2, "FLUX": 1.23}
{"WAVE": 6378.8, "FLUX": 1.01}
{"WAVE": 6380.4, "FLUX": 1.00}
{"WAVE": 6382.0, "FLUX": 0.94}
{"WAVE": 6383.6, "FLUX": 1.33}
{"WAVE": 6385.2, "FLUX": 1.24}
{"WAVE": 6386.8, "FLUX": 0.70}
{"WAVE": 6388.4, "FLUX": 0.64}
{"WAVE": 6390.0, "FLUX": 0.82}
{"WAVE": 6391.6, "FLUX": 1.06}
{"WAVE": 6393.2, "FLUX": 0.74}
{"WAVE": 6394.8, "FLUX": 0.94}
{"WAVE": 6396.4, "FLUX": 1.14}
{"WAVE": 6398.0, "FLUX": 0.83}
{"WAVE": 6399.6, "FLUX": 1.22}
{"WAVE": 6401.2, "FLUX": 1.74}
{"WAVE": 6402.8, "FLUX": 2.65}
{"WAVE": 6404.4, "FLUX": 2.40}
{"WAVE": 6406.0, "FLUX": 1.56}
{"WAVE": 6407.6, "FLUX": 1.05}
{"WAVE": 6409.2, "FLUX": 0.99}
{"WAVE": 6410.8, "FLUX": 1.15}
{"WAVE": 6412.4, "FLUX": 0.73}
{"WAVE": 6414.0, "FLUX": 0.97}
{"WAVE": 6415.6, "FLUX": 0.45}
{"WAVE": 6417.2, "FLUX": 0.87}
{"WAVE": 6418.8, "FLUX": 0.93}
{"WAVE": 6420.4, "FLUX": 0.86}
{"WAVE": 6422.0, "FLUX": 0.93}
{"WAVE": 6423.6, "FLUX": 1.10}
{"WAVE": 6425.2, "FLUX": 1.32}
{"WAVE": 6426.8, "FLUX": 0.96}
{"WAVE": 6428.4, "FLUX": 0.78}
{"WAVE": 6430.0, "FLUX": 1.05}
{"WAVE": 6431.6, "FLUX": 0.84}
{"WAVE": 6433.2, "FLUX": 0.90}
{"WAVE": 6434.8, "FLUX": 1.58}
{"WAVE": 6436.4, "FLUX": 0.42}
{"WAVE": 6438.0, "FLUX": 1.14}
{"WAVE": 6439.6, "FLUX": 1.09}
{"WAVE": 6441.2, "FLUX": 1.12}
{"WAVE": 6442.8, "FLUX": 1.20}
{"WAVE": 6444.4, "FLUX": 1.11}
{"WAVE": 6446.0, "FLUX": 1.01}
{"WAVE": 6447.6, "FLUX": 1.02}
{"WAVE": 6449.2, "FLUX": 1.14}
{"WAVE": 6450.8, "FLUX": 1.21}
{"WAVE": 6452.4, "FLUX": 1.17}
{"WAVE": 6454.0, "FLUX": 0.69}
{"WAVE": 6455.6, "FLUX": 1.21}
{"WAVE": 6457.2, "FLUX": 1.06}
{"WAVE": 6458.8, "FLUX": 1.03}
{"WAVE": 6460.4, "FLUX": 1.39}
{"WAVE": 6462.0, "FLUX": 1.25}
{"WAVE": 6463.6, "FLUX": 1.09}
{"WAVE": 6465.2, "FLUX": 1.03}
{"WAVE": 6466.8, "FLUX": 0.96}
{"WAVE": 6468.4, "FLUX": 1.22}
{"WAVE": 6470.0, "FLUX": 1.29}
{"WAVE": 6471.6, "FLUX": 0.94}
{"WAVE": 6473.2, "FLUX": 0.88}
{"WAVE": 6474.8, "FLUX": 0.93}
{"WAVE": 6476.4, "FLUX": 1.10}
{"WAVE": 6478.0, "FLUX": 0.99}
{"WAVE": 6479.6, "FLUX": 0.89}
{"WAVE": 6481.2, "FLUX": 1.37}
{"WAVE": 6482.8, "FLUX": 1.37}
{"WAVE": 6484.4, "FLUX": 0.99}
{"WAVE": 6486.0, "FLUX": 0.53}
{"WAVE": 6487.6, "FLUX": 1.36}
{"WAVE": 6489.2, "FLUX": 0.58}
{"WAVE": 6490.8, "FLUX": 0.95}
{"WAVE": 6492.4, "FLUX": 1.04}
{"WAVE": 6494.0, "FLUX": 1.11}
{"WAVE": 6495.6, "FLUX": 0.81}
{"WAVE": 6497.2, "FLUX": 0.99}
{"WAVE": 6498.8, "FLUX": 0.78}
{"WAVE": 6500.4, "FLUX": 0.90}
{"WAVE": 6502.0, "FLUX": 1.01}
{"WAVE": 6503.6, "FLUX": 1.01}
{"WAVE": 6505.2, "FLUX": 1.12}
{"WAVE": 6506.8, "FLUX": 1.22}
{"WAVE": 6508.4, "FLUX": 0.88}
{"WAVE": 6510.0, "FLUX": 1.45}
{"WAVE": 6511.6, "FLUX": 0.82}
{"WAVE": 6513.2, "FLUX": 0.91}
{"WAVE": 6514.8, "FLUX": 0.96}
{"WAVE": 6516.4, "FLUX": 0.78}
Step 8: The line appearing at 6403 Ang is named H-beta 4861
